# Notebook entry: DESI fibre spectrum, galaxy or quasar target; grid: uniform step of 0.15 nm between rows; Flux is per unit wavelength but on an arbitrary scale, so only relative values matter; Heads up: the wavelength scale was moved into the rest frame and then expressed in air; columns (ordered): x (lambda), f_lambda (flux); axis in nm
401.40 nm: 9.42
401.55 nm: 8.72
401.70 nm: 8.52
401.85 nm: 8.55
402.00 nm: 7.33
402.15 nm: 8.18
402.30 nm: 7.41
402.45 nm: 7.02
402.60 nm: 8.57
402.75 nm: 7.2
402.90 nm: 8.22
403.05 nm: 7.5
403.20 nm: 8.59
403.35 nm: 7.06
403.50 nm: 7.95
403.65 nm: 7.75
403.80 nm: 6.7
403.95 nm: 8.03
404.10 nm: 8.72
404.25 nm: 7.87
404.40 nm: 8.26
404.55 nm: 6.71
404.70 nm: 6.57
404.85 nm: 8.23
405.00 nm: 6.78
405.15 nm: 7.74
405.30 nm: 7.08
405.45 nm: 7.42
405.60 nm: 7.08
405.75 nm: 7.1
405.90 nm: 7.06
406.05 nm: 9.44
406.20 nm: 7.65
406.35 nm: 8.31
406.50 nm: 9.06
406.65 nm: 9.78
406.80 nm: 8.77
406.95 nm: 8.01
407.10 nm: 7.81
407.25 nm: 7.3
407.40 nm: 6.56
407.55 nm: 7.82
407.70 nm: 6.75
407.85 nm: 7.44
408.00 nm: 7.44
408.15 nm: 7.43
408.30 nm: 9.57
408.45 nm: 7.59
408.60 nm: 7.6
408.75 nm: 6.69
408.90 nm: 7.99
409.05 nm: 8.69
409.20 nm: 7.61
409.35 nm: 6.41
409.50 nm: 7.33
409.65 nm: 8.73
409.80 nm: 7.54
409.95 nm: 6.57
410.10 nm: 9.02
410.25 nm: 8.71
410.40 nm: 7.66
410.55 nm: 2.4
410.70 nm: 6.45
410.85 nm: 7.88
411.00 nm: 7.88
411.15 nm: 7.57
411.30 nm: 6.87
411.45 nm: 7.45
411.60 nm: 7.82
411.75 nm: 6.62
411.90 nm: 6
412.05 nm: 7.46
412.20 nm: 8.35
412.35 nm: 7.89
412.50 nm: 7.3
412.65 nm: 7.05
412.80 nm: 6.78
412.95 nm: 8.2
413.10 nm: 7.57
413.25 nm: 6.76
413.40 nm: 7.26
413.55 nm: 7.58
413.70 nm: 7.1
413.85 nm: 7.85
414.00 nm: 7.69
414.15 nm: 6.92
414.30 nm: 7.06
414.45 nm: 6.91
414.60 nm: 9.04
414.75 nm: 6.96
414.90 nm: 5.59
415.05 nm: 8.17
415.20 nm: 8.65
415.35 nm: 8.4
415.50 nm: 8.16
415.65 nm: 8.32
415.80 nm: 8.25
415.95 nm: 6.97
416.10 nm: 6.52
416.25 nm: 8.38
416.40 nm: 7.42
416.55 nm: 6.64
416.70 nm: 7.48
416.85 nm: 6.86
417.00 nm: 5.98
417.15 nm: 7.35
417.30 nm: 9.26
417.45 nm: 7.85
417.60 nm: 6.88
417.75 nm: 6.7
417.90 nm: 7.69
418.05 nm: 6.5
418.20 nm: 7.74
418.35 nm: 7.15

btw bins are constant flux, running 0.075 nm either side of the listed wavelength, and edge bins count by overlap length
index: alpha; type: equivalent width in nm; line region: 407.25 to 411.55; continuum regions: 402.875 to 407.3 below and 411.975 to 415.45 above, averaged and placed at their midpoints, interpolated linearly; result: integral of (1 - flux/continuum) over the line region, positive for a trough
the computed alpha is 0.14 nm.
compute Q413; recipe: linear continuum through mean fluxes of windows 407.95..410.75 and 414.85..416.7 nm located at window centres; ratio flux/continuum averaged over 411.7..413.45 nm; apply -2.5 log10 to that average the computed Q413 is 0.039 mag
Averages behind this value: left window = 7.45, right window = 7.64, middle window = 7.28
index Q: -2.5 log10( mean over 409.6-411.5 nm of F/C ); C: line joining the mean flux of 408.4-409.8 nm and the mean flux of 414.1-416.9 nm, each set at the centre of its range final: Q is 0.05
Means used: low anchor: 7.62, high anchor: 7.52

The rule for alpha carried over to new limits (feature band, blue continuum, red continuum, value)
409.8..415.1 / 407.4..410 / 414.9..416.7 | 0.26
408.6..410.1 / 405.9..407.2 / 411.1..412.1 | 0.02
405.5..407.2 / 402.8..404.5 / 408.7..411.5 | -0.12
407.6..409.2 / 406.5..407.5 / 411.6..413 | 0.04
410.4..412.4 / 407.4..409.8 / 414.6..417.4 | 0.16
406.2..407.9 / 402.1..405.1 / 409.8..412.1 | -0.13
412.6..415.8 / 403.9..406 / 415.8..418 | -0.09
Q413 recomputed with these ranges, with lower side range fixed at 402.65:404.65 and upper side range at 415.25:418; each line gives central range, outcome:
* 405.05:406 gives 0.06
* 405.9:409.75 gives -0.03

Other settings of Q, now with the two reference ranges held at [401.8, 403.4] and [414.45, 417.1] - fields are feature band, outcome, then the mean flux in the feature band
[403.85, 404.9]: 0.00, 7.73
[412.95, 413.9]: 0.02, 7.41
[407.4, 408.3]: 0.03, 7.49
